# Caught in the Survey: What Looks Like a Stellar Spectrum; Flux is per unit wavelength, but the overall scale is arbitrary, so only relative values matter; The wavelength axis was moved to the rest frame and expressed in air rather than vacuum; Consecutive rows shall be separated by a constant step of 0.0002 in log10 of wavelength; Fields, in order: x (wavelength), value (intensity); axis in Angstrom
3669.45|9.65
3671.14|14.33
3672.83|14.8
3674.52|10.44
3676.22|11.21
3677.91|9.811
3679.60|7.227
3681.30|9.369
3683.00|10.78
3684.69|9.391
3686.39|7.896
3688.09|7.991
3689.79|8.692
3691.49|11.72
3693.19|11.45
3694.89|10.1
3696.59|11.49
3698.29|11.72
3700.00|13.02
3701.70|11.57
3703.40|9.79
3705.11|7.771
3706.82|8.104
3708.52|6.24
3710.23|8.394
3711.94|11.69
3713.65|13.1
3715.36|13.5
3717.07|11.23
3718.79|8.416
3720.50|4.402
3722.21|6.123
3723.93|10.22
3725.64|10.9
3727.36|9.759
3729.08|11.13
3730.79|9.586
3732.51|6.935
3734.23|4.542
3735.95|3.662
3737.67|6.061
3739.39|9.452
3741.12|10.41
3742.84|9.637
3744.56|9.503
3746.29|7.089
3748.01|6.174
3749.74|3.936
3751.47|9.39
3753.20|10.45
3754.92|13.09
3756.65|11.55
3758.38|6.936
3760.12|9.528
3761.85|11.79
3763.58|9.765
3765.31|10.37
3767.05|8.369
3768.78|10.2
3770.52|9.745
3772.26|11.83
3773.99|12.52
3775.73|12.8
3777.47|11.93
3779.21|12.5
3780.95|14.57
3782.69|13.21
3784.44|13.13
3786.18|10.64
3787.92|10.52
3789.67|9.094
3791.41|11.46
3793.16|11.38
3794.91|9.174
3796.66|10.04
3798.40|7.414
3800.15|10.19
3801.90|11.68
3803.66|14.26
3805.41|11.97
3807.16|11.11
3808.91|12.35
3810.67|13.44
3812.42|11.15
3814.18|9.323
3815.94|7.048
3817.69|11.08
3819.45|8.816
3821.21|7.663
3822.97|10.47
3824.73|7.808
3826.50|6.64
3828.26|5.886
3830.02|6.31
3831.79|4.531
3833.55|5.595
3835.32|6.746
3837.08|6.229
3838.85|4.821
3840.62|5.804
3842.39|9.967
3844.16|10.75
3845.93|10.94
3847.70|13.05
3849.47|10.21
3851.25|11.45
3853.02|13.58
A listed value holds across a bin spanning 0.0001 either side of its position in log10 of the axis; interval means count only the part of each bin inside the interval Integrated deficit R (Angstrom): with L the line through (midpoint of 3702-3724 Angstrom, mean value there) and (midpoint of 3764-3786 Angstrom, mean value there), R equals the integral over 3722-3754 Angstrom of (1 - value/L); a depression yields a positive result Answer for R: 6.2 Angstrom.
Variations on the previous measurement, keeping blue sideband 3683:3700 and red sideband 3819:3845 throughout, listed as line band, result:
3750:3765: -2.2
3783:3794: -4.1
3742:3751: 1.7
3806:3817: -4.5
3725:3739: 2.3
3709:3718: -1.5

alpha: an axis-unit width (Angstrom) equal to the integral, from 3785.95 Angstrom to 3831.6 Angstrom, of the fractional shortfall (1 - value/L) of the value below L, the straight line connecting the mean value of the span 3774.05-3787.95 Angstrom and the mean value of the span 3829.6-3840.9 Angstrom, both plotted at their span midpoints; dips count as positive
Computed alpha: -4.26 Angstrom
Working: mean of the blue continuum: 12.5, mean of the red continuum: 5.69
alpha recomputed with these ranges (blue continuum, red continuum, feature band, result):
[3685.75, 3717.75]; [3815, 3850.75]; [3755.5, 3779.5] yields -4.0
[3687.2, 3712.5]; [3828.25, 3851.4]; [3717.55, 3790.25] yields -3.5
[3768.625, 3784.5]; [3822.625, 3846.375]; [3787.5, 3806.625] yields -0.4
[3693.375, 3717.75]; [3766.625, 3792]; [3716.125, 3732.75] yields 2.9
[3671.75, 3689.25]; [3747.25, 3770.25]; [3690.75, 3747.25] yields 1.9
